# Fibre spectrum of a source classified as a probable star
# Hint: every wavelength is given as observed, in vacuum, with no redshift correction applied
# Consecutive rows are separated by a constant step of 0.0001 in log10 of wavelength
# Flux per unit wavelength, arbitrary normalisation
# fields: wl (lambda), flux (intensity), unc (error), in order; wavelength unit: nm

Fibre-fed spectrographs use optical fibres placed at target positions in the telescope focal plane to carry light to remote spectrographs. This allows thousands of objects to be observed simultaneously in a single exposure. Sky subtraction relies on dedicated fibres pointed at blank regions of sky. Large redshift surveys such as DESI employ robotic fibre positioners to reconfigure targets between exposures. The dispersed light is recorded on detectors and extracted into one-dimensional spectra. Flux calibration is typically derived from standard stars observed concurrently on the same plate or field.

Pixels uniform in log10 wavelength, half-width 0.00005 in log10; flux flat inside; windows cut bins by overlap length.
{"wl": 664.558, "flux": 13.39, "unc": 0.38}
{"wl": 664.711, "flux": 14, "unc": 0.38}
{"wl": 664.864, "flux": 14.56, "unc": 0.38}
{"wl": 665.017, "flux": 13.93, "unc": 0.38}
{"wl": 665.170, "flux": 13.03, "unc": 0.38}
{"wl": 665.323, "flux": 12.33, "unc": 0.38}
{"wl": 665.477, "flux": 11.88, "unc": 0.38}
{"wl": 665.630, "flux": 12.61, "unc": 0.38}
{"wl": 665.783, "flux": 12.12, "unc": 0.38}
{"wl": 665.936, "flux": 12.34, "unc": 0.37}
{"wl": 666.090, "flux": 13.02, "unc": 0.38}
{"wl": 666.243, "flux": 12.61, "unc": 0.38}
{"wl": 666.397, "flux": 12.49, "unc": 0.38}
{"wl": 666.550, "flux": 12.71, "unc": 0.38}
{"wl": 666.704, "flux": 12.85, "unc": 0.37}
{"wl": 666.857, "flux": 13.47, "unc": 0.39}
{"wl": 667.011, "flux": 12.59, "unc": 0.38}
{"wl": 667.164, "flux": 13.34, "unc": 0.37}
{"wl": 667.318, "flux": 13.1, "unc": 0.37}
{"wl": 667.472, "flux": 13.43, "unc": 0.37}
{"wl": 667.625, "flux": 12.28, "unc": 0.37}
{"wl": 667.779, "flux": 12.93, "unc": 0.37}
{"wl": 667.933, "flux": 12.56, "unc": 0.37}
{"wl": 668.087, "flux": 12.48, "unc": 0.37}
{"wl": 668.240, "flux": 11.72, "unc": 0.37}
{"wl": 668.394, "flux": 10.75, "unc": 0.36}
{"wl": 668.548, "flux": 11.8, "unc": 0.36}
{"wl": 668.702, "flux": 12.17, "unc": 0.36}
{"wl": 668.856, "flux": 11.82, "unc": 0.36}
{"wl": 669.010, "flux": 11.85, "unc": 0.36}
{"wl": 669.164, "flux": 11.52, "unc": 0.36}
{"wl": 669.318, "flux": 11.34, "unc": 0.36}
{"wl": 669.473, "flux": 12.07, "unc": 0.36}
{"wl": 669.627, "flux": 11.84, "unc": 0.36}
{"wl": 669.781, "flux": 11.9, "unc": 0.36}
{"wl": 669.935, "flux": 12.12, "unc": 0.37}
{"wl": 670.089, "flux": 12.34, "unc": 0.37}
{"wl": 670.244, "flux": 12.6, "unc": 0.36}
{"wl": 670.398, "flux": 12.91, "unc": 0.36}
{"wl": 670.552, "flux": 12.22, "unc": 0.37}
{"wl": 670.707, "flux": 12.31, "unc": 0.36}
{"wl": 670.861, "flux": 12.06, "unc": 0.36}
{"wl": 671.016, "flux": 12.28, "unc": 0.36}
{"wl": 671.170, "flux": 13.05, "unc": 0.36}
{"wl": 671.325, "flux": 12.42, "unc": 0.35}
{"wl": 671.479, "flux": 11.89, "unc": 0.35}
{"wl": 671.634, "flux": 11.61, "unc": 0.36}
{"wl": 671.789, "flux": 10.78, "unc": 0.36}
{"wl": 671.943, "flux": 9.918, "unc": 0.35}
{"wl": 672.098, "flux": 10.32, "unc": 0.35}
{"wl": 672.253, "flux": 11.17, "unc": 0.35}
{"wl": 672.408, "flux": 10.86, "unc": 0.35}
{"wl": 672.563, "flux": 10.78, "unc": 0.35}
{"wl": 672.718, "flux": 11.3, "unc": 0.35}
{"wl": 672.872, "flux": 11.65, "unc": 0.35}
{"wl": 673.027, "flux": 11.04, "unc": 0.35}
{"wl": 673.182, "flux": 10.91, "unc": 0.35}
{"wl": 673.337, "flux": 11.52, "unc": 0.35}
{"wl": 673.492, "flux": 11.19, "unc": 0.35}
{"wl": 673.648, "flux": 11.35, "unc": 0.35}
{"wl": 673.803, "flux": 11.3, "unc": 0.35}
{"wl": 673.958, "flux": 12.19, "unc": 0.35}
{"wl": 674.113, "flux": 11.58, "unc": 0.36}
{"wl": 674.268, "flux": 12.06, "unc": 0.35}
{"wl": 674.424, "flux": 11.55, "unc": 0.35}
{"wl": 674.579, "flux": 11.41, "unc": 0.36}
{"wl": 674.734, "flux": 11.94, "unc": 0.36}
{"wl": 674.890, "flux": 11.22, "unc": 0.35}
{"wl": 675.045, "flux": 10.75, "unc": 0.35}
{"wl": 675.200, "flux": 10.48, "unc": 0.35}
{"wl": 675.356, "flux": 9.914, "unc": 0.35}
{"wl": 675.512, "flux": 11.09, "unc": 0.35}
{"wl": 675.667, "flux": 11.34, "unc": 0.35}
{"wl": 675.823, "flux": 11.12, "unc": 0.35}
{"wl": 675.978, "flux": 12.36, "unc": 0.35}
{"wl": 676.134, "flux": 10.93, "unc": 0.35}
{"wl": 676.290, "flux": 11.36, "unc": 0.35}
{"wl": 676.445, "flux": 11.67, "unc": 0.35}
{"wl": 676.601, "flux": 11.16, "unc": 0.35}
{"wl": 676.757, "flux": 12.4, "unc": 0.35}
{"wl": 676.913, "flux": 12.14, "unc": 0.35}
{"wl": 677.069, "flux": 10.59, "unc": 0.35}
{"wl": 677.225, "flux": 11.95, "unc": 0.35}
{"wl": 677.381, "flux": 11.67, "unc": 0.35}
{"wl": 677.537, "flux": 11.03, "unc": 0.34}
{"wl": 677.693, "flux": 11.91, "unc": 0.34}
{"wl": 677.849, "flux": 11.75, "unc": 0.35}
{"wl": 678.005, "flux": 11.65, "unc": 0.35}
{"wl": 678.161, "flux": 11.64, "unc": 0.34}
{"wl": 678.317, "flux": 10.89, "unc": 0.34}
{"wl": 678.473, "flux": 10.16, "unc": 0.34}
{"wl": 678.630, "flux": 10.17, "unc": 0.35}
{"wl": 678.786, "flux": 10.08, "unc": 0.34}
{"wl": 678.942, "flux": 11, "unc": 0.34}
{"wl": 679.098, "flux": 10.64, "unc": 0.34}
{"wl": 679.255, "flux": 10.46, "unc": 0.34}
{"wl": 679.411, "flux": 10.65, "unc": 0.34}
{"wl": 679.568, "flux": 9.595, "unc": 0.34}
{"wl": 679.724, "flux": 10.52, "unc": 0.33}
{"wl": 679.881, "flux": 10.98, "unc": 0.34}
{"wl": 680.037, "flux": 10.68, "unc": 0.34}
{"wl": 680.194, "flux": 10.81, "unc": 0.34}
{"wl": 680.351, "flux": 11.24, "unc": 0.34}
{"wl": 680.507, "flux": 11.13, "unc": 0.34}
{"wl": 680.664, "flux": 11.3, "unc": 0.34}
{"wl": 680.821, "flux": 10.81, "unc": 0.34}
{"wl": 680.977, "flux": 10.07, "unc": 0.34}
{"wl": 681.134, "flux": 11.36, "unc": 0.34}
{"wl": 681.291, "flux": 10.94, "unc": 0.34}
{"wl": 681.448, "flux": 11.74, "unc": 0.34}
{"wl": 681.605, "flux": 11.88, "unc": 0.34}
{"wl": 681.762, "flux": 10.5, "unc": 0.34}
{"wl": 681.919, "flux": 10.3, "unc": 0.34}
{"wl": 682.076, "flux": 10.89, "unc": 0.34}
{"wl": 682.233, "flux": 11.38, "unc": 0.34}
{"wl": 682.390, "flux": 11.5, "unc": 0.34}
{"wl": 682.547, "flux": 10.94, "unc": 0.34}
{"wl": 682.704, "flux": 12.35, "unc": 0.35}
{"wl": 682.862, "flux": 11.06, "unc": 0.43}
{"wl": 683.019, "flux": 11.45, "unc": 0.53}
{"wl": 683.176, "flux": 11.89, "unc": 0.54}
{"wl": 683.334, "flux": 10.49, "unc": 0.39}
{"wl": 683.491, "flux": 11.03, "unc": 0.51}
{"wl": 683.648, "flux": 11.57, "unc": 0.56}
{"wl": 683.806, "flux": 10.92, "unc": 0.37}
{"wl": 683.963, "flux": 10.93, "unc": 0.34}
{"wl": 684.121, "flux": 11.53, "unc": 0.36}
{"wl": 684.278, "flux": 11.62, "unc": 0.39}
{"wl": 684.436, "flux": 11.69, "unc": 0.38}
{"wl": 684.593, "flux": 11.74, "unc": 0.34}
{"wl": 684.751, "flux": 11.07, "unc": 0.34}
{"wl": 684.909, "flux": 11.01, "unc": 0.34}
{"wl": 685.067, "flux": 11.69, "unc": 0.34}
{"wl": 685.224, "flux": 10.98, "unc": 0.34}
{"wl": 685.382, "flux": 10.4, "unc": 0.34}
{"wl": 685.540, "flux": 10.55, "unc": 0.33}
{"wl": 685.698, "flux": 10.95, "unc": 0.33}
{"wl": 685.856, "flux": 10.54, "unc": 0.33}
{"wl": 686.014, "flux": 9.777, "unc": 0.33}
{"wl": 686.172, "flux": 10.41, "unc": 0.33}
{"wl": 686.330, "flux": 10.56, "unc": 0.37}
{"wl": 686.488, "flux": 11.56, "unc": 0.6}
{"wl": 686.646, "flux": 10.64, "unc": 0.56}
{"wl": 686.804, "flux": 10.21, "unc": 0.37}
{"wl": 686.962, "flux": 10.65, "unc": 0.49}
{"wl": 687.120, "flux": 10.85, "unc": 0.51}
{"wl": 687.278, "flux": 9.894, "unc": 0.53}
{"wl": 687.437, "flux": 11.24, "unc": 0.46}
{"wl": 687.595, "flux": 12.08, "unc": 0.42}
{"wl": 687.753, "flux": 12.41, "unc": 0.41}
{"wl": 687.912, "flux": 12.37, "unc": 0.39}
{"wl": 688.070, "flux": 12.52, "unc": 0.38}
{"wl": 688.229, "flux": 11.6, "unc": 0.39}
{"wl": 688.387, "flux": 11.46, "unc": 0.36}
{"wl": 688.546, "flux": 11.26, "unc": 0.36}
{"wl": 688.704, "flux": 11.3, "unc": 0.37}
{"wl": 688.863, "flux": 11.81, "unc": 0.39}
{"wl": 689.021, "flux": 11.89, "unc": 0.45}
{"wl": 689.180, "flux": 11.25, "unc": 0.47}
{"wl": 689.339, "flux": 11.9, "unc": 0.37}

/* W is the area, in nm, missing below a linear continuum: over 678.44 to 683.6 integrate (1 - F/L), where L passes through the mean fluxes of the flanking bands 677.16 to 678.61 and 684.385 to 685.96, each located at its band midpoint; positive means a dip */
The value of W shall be 0.13 nm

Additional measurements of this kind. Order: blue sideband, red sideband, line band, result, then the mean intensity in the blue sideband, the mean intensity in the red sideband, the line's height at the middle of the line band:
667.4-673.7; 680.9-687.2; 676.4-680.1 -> 0.10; 11.8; 11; 11.4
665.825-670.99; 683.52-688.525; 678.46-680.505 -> 0.18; 12.3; 11.1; 11.6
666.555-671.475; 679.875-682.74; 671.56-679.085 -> 0.30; 12.3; 11.1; 11.7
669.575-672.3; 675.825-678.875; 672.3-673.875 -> 0.07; 11.9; 11.3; 11.7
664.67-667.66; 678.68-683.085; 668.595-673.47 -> 0.23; 12.9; 10.9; 12.3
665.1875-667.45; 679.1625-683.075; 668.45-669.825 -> 0.06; 12.7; 11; 12.4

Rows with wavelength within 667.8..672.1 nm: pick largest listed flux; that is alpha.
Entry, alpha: 13.05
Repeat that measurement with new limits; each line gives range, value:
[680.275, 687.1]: 12.35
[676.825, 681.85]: 12.14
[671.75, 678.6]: 12.4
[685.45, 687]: 11.56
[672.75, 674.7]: 12.19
